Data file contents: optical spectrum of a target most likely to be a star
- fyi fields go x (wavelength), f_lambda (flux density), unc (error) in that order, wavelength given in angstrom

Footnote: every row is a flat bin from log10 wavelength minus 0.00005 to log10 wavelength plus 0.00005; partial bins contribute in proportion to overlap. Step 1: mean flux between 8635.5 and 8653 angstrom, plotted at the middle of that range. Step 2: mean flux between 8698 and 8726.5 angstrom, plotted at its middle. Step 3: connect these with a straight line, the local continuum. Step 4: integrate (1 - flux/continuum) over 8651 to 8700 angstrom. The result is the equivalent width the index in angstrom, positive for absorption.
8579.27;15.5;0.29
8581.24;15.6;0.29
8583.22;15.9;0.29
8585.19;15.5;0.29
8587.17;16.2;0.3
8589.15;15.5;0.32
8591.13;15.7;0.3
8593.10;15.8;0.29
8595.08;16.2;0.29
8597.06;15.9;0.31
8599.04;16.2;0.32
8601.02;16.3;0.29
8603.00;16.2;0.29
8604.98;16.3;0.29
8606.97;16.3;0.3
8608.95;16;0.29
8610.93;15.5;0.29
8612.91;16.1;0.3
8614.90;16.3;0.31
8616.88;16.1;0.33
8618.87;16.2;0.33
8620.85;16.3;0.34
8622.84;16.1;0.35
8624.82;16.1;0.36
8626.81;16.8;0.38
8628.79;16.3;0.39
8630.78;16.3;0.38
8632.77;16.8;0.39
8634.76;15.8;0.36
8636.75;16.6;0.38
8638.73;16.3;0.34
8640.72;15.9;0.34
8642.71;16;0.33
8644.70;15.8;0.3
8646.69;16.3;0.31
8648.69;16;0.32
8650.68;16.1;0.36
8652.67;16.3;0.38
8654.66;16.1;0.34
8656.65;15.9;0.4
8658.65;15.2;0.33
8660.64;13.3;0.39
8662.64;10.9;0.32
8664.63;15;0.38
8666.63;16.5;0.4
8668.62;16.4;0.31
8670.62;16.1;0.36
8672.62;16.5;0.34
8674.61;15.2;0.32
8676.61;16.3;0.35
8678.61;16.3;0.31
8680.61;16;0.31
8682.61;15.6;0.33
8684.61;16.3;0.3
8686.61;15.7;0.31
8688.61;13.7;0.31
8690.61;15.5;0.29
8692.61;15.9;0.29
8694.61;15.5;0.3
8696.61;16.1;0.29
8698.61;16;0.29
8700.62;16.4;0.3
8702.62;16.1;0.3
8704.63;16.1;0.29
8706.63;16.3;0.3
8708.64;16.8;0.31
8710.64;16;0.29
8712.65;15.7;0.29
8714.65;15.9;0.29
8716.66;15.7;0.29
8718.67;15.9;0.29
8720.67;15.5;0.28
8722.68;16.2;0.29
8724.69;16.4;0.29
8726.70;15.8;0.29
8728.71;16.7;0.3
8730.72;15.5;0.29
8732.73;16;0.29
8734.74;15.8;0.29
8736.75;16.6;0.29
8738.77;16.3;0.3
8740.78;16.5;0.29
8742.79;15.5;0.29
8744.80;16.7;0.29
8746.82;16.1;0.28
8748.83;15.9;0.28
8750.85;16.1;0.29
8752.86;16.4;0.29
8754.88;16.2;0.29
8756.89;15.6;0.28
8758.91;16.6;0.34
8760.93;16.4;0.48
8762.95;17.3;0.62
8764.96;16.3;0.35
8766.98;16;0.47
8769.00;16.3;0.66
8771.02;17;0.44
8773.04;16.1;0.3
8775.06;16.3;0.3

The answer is 1.75 angstrom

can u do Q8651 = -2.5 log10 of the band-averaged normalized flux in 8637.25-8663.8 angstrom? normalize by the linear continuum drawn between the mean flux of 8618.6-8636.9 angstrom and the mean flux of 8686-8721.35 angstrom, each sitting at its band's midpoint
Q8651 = 0.05 mag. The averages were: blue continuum 16.3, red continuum 15.8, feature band 15.4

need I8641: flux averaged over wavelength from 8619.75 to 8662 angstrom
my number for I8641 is 16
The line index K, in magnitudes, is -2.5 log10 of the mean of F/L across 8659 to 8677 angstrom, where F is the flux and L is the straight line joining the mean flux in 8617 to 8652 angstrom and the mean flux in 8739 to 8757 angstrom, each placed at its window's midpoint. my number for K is 0.08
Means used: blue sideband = 16.2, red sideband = 16.2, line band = 15.1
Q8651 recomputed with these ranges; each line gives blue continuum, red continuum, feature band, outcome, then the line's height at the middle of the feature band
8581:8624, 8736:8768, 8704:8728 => 0.012 mag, 16.2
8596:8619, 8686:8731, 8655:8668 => 0.099 mag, 16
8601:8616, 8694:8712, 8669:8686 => 0.007 mag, 16.1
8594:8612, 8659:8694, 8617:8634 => -0.031 mag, 15.9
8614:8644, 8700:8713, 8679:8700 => 0.038 mag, 16.2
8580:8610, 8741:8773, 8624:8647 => -0.013 mag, 16.1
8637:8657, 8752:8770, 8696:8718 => 0.009 mag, 16.2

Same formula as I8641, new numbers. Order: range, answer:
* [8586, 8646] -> 16.1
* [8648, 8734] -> 15.8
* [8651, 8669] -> 15.1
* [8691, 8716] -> 16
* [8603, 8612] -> 16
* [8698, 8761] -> 16.1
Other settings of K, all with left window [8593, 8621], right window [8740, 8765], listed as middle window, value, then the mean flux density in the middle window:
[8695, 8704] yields 0.008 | 16.1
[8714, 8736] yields 0.020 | 16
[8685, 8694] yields 0.063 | 15.3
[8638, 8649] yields 0.008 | 16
